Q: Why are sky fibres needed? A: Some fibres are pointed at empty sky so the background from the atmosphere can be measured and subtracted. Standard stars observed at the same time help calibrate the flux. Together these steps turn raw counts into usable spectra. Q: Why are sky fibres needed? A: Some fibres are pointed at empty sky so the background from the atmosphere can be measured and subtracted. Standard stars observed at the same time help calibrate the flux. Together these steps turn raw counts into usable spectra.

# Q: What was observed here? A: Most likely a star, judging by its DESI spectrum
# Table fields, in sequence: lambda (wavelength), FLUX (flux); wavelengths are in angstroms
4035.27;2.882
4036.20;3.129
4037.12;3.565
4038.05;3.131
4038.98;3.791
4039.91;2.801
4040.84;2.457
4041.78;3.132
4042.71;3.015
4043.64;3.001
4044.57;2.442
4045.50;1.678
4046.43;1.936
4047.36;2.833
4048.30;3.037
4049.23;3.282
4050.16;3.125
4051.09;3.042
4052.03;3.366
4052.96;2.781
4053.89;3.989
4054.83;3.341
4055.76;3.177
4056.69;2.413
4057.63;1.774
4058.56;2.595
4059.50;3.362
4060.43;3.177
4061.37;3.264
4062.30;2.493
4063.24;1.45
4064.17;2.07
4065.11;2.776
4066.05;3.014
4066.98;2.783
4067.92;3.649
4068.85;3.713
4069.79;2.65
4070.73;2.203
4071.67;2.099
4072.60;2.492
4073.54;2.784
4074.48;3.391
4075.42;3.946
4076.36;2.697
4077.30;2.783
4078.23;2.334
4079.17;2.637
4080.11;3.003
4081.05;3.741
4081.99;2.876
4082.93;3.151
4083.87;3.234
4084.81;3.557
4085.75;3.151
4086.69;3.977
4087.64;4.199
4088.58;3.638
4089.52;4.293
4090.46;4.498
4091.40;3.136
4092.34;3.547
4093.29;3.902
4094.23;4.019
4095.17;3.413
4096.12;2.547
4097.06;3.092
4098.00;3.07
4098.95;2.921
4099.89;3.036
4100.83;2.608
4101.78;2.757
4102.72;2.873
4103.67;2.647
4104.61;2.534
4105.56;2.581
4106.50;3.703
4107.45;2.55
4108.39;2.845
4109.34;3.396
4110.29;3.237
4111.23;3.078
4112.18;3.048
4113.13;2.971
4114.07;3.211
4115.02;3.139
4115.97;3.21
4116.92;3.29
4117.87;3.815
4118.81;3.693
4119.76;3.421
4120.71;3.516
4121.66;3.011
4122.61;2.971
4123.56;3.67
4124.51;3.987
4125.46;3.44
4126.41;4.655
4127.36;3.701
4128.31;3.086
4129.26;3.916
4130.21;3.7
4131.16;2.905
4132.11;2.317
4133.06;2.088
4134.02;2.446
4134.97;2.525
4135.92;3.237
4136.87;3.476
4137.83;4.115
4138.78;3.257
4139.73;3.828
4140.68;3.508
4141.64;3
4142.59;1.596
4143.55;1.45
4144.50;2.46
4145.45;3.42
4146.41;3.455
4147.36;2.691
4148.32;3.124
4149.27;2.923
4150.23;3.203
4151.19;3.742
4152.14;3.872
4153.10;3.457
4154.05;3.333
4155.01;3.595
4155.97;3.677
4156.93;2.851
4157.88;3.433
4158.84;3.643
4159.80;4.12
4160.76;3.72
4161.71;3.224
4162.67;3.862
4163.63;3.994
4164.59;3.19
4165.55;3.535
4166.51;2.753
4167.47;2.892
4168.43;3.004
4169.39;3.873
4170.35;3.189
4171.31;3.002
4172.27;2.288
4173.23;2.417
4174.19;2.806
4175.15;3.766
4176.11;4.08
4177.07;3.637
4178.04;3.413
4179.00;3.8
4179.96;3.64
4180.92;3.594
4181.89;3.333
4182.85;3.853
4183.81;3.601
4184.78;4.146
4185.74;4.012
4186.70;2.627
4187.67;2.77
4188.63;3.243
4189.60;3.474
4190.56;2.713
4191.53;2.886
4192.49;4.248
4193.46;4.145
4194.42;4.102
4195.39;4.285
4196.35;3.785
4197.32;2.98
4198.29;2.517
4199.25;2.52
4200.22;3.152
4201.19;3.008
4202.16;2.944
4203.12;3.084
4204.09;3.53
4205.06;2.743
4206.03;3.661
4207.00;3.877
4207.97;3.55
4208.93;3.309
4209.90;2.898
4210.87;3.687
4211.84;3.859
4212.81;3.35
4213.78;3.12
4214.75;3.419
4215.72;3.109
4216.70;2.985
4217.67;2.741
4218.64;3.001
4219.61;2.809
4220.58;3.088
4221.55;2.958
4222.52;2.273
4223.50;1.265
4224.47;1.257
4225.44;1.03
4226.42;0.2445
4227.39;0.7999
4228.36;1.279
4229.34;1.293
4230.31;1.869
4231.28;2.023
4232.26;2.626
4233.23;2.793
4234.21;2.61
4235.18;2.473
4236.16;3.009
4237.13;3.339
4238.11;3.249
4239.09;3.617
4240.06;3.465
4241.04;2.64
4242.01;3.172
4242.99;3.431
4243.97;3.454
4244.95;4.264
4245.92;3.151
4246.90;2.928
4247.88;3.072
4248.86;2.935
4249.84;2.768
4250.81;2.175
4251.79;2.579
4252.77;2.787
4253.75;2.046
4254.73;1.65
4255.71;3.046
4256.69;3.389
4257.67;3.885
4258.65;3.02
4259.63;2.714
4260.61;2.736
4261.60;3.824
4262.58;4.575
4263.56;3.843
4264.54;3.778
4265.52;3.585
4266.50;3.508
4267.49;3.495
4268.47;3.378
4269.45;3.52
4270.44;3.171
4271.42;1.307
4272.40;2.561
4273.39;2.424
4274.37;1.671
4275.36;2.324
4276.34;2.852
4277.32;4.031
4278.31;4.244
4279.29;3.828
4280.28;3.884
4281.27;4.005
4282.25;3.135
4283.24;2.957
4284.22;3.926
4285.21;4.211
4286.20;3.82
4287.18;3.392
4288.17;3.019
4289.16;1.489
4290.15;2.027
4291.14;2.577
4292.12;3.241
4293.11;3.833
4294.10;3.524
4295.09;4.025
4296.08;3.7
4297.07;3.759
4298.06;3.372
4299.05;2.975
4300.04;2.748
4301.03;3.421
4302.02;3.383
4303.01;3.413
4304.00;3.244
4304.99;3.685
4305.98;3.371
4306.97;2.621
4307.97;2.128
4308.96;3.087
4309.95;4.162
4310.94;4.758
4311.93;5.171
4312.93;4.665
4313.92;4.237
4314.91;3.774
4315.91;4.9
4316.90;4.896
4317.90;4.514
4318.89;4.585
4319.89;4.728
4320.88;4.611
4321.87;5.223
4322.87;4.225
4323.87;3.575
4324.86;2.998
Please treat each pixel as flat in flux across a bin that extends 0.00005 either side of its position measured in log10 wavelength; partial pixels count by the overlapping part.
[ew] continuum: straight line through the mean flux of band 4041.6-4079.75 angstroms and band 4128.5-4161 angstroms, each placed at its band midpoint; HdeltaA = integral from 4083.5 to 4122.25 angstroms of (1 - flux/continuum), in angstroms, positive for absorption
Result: -3.6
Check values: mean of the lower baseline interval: 2.82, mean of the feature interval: 3.28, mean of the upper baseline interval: 3.17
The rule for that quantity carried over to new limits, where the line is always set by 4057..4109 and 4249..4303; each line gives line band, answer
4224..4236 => 5.4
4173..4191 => -1.9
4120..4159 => -1.8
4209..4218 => -0.4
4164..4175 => 0.2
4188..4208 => -1.5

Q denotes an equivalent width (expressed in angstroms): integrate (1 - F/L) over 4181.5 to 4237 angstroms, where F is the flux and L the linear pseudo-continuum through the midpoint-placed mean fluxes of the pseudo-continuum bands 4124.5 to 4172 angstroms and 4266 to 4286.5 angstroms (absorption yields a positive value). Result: 5.8 angstroms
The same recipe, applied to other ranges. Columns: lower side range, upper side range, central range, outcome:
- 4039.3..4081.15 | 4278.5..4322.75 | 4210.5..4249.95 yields 8.6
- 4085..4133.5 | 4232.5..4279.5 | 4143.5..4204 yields -2.6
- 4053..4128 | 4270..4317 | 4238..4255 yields 1.8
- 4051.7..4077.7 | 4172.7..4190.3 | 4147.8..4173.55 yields 0.0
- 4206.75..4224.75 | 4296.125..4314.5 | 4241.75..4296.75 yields 2.6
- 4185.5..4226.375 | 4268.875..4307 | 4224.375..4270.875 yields 4.4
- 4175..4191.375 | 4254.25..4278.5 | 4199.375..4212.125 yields 0.3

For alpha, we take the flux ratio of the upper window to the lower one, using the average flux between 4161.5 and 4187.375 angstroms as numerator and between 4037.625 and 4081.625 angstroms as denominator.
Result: 1.18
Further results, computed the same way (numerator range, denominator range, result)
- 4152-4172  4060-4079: 1.23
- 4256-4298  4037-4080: 1.15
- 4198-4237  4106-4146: 0.83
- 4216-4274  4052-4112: 0.90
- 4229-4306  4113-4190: 0.94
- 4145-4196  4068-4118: 1.09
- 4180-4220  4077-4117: 1.04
